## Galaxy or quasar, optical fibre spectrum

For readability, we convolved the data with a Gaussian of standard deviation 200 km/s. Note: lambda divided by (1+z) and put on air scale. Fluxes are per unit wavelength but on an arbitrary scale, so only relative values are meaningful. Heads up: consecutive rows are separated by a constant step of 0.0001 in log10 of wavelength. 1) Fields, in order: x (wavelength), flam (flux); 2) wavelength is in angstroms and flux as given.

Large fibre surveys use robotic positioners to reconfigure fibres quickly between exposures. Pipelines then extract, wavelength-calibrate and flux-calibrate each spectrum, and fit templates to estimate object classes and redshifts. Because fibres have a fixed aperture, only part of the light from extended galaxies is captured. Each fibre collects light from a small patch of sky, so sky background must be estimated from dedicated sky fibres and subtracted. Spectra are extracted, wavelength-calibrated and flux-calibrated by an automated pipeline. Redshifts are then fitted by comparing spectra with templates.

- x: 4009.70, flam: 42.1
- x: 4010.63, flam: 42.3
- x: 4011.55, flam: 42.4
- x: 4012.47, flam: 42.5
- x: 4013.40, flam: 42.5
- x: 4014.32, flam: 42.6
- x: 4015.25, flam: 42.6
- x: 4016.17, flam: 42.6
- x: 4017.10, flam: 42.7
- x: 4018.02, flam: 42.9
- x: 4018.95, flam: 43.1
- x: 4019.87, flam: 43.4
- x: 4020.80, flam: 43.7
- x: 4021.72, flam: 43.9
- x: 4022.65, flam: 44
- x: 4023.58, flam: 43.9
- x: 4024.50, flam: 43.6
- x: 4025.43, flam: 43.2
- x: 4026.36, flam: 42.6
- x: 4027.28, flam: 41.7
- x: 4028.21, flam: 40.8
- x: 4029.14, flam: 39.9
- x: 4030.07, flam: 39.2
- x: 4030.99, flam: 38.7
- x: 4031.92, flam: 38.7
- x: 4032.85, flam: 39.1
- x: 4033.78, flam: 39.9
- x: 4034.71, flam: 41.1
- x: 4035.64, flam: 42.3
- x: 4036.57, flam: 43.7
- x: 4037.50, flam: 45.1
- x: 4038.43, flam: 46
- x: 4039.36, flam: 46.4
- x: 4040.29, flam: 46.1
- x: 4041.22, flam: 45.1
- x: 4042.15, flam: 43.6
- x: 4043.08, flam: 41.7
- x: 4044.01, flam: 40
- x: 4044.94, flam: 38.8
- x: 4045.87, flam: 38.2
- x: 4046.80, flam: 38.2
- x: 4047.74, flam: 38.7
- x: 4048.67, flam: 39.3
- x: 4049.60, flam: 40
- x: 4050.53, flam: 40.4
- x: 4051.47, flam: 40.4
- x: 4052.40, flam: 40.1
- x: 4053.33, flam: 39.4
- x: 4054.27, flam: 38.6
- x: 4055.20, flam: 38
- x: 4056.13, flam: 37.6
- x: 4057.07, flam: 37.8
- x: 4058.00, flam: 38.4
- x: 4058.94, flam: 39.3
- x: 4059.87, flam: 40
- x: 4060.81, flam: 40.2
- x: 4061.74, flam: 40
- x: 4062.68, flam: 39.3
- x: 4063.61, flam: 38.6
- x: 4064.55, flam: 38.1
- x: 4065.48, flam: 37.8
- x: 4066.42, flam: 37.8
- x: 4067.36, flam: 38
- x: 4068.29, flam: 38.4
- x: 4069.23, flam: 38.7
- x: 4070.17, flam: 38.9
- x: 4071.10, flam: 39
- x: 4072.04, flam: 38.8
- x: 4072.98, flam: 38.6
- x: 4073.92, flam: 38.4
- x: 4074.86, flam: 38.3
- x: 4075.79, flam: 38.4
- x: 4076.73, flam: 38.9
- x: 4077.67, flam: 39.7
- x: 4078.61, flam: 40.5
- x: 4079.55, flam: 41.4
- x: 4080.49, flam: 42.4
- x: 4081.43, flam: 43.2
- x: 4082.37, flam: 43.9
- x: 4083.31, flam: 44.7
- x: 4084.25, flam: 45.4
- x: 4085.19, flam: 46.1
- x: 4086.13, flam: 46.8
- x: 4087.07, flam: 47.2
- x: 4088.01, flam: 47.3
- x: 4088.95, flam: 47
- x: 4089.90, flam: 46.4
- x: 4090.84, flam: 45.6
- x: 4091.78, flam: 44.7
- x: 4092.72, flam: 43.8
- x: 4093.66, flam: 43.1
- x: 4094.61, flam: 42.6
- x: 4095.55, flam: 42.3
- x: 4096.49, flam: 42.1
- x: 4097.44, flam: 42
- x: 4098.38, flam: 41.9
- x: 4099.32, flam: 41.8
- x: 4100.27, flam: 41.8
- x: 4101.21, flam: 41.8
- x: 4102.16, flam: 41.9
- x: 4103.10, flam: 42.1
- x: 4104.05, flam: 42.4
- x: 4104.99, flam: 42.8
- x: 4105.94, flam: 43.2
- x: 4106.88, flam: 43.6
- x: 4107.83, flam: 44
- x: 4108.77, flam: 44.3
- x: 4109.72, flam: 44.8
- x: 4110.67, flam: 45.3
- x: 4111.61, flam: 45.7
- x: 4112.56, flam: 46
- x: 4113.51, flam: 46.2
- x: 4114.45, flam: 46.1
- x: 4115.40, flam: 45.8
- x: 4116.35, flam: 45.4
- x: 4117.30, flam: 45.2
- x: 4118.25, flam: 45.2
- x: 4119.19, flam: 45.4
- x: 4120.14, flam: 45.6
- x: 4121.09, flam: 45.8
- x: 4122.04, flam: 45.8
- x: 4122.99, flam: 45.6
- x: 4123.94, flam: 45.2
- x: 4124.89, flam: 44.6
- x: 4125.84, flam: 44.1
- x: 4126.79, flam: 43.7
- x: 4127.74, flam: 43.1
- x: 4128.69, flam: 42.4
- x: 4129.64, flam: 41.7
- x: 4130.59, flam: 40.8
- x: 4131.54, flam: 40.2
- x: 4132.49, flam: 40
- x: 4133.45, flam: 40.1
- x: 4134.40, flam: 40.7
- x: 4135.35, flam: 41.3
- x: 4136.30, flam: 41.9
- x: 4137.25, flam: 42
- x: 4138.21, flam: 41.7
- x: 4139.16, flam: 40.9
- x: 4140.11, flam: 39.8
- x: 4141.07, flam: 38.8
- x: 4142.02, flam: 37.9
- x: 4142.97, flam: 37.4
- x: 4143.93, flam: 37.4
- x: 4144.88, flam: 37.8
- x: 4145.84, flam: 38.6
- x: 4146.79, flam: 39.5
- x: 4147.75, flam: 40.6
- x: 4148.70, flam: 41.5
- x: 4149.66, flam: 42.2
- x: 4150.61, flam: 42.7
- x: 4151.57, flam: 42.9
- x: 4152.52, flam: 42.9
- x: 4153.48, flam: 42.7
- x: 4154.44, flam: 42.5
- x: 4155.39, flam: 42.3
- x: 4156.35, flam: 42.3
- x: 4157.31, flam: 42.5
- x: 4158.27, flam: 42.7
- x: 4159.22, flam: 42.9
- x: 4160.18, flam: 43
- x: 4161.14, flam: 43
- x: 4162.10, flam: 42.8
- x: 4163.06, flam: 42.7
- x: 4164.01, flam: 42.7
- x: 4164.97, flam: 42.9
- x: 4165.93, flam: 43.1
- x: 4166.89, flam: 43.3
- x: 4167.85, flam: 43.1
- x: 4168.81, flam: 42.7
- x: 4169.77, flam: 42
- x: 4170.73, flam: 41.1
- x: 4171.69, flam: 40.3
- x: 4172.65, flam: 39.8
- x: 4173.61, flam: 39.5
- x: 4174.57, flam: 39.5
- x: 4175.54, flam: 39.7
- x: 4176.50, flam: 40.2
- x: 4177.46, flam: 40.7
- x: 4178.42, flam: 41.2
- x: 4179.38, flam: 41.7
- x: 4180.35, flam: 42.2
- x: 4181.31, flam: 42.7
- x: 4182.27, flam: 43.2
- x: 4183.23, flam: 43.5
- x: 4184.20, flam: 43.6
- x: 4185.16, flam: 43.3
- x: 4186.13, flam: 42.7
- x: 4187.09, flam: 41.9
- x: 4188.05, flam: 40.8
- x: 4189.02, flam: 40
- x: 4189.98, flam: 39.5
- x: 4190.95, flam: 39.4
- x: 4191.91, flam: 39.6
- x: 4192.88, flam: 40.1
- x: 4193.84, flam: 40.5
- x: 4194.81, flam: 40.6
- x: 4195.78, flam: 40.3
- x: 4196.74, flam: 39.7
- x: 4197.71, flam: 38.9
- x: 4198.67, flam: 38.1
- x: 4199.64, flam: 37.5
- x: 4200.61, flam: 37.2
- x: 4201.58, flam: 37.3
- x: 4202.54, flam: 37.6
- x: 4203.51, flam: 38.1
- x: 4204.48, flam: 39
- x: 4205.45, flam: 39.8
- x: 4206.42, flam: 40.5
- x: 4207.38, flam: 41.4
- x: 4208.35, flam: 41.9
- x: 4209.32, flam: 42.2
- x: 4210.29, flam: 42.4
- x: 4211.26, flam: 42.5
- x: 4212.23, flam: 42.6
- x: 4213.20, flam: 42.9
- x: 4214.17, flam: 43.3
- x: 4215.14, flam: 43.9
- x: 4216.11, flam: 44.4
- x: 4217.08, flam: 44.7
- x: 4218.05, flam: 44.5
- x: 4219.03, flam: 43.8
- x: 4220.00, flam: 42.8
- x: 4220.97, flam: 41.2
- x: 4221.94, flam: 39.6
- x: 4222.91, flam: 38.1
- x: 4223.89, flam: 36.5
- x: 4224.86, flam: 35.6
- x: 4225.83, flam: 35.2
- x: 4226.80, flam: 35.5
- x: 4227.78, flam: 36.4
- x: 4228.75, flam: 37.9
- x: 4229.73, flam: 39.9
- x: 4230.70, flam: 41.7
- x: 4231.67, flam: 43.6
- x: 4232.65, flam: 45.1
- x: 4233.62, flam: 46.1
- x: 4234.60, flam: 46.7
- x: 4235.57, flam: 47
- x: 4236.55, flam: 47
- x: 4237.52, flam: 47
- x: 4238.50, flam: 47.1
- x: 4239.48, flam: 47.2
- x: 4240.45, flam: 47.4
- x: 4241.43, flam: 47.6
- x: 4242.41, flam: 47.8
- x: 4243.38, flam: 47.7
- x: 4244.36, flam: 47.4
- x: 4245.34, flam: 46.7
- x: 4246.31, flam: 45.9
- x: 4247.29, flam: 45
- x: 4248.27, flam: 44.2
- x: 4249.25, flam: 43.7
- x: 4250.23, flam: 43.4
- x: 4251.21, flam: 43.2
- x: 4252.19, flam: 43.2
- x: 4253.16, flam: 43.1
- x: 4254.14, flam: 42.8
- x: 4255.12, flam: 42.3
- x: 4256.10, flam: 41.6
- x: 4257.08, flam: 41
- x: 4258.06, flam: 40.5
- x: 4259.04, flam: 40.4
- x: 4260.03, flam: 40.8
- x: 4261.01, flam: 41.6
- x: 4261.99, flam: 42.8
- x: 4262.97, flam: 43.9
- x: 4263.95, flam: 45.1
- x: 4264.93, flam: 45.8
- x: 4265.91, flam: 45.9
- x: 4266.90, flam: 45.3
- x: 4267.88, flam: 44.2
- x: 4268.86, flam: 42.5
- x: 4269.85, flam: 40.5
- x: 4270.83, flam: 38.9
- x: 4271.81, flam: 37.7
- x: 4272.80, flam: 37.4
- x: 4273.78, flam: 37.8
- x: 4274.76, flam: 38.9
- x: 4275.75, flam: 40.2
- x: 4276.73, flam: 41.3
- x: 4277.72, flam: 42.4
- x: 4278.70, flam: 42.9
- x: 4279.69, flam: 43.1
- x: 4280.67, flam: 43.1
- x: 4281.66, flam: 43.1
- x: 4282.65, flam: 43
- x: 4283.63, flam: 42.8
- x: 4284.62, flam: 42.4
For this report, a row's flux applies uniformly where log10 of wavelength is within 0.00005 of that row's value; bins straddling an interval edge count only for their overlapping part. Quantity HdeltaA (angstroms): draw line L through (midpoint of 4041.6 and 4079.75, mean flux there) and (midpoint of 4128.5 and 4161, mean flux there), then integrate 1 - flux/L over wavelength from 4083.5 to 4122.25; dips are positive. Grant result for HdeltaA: -4.2 angstroms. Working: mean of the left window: 39.2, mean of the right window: 41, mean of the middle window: 44.4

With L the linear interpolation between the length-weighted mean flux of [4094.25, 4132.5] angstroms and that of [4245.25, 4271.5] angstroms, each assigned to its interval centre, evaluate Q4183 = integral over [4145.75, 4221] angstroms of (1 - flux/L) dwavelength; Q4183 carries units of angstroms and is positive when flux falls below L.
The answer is 3.3 angstroms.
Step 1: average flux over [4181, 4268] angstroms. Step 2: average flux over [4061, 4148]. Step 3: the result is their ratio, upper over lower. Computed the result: 1.00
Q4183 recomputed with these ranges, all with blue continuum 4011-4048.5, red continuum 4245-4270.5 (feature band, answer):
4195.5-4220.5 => 1.1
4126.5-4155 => 1.2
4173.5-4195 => 0.9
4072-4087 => 0.2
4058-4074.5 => 1.4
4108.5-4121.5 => -0.9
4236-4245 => -0.9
